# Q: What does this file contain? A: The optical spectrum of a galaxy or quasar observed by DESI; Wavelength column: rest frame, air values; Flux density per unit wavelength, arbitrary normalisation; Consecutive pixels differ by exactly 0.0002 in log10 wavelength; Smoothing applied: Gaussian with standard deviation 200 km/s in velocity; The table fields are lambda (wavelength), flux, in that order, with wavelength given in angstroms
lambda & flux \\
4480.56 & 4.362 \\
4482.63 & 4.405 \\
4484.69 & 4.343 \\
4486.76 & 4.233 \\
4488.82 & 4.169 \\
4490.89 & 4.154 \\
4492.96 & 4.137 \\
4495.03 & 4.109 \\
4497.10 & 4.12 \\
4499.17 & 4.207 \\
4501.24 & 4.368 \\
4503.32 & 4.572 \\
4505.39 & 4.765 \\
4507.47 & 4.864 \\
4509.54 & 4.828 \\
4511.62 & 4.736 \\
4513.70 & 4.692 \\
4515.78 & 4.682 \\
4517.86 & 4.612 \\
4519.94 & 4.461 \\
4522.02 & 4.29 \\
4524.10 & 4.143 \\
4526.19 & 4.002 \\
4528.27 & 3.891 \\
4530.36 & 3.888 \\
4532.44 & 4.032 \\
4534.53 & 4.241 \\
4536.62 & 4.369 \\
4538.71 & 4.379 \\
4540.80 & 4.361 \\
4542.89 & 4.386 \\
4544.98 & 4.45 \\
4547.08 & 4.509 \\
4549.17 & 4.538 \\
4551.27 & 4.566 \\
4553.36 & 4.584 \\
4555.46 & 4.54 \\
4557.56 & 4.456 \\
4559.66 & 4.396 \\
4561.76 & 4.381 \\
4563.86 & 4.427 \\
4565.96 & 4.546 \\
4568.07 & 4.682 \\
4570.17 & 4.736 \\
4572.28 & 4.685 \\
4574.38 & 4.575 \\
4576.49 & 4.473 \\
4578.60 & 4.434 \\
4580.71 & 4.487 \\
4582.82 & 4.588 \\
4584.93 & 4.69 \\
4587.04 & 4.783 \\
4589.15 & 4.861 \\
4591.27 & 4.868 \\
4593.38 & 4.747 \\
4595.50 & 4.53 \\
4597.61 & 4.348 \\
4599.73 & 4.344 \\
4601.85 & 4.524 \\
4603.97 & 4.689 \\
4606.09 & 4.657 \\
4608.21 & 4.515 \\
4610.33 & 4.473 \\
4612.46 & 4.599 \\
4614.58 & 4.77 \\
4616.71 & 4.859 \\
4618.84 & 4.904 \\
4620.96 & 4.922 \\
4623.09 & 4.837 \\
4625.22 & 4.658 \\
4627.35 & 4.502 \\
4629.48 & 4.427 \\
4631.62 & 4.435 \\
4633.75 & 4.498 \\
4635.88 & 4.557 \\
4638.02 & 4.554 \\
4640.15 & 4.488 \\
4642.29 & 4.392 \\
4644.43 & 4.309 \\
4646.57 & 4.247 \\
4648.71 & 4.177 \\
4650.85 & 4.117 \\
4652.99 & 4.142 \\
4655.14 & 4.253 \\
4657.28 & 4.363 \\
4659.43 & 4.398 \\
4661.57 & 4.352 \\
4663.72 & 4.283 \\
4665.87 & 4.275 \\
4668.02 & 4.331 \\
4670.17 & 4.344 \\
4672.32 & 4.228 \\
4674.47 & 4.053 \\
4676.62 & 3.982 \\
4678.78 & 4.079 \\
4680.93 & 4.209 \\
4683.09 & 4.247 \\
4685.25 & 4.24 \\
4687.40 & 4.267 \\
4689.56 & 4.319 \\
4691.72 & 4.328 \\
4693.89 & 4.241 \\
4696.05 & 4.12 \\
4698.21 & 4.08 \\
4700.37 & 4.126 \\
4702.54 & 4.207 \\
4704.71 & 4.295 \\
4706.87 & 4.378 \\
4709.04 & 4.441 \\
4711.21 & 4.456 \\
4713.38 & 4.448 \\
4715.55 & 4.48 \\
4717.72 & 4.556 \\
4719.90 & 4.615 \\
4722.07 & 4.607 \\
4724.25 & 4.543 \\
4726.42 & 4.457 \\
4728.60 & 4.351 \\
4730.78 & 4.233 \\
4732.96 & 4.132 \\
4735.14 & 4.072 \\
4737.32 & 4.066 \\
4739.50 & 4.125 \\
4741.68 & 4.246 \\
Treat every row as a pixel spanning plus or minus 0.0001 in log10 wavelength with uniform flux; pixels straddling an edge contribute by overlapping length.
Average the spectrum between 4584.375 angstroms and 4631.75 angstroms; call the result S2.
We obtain 4.65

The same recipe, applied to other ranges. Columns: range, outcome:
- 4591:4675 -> 4.47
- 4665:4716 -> 4.25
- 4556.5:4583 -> 4.53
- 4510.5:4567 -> 4.39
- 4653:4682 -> 4.24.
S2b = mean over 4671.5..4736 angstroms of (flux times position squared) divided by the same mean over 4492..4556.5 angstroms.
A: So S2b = 1.06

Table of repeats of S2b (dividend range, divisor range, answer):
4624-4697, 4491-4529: 1.04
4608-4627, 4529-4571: 1.10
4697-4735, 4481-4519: 1.08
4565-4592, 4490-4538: 1.10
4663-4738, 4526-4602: 1.02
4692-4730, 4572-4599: 1.00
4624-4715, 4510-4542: 1.06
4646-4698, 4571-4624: 0.94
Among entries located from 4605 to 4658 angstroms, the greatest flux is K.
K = 4.922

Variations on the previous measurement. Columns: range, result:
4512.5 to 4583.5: 4.736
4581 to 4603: 4.868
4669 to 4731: 4.615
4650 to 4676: 4.398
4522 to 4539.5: 4.379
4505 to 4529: 4.864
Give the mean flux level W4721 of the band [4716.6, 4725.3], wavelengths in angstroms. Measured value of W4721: 4.58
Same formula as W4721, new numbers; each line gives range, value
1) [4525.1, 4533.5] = 3.95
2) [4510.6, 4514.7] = 4.71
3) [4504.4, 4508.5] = 4.81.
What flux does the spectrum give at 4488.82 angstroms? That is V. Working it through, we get 4.169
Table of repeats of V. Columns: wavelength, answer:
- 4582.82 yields 4.588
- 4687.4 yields 4.267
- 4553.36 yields 4.584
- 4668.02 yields 4.331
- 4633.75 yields 4.498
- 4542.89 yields 4.386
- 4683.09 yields 4.247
